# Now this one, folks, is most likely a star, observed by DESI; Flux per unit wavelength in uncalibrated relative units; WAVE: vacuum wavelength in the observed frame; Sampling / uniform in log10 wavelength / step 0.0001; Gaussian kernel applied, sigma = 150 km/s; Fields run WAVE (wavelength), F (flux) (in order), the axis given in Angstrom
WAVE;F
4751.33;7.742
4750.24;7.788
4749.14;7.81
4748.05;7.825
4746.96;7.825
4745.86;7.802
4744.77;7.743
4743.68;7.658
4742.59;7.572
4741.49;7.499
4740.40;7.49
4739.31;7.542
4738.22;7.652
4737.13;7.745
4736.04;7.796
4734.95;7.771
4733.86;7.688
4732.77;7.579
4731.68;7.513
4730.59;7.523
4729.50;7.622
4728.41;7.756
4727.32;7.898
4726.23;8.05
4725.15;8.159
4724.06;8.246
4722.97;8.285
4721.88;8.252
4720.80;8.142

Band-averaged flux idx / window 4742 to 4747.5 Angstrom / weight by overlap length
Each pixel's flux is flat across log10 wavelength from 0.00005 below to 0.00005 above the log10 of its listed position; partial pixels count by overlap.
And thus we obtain 7.71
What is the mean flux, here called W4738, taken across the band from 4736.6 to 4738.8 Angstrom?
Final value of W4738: 7.7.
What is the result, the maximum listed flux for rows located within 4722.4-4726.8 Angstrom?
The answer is 8.285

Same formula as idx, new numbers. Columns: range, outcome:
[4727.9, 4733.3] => 7.59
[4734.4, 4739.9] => 7.71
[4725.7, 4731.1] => 7.76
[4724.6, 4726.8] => 8.12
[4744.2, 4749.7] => 7.8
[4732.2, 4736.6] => 7.71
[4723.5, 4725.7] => 8.22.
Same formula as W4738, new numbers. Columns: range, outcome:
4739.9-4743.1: 7.51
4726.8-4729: 7.81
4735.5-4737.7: 7.77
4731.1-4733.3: 7.54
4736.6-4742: 7.59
